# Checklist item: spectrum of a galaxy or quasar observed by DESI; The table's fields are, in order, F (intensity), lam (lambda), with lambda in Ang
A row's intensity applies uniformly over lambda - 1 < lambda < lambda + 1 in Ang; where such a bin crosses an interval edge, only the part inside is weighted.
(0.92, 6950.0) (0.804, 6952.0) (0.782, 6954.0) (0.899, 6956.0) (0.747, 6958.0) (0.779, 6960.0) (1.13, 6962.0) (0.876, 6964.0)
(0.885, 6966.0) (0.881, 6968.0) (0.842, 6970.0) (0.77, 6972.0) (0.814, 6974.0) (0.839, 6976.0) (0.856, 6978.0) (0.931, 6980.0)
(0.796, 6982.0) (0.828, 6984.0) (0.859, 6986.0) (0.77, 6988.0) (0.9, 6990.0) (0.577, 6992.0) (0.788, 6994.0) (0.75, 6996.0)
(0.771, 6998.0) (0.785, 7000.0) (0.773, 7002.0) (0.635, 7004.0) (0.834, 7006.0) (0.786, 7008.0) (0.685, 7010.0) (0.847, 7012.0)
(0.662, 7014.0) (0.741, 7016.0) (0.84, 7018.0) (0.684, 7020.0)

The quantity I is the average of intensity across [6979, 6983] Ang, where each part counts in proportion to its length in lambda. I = 0.864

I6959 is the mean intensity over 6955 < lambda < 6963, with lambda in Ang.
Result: 0.889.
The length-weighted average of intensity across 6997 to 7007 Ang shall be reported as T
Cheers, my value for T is 0.76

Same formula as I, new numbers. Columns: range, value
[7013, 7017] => 0.702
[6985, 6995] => 0.779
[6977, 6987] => 0.854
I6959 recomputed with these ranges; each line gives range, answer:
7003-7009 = 0.752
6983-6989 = 0.819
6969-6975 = 0.809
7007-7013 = 0.773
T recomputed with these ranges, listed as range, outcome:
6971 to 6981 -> 0.842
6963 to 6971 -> 0.871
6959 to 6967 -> 0.917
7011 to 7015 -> 0.754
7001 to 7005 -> 0.704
